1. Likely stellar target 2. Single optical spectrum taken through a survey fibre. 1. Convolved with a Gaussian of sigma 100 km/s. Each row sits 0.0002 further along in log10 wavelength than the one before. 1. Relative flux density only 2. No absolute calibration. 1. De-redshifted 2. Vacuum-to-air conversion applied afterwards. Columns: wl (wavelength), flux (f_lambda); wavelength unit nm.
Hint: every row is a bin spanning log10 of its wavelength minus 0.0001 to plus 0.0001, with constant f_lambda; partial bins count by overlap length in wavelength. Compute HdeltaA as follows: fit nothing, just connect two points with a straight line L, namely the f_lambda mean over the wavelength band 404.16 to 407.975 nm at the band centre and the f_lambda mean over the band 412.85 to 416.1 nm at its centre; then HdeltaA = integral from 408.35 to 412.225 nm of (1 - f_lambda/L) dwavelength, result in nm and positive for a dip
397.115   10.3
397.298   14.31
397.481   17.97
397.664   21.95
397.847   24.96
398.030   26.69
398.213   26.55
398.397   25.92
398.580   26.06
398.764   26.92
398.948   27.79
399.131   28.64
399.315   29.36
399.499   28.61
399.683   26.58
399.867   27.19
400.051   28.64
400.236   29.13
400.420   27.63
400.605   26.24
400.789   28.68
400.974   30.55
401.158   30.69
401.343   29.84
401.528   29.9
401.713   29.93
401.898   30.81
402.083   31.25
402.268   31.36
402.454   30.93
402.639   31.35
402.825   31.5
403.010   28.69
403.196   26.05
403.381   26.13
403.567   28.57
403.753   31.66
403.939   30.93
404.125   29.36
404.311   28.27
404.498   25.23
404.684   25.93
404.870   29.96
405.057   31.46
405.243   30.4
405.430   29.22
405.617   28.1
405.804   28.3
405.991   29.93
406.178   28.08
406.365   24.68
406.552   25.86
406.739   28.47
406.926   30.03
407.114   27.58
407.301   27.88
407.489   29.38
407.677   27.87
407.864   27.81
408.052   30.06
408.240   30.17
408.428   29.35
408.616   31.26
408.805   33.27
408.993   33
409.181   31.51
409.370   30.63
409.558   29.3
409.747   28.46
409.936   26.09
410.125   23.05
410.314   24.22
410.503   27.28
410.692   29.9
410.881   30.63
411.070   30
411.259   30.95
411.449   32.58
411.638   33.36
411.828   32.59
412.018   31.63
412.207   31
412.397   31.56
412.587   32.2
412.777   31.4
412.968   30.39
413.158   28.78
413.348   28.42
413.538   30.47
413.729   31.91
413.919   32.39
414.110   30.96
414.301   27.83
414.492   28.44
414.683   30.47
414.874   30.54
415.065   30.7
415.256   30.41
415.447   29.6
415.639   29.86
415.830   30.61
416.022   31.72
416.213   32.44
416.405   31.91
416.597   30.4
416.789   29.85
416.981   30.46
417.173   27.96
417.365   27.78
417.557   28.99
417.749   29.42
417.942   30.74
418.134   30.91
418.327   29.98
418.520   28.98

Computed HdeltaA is -0.10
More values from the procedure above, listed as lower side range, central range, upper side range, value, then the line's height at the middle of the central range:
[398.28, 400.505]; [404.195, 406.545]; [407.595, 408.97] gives 0.09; 29.3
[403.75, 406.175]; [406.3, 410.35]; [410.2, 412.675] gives 0.15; 29.8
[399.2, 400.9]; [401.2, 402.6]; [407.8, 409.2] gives -0.10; 28.6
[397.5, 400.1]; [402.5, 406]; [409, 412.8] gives -0.11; 28.1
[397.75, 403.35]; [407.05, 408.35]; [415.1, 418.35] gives 0.03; 29.3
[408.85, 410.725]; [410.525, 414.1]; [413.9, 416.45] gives -0.20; 29.4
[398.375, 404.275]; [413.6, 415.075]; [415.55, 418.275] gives -0.02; 30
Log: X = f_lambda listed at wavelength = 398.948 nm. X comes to 27.79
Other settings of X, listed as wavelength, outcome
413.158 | 28.78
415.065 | 30.7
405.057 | 31.46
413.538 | 30.47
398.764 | 26.92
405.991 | 29.93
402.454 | 30.93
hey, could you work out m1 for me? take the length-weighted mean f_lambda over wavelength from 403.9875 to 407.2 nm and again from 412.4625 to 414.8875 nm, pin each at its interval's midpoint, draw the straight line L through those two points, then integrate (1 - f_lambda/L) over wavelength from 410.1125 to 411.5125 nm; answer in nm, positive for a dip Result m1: 0.038 nm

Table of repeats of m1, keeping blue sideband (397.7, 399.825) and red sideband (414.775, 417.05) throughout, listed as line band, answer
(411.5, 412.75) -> -0.09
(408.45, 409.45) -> -0.09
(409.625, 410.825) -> 0.11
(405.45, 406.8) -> 0.04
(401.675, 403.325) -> -0.14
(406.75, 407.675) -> 0.01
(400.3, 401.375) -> -0.06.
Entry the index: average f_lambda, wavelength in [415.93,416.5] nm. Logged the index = 32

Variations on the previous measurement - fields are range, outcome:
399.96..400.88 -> 28.1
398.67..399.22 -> 27.8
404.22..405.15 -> 28.2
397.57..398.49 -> 25.2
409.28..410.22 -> 27.5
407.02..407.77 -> 28.2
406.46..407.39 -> 28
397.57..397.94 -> 23.5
